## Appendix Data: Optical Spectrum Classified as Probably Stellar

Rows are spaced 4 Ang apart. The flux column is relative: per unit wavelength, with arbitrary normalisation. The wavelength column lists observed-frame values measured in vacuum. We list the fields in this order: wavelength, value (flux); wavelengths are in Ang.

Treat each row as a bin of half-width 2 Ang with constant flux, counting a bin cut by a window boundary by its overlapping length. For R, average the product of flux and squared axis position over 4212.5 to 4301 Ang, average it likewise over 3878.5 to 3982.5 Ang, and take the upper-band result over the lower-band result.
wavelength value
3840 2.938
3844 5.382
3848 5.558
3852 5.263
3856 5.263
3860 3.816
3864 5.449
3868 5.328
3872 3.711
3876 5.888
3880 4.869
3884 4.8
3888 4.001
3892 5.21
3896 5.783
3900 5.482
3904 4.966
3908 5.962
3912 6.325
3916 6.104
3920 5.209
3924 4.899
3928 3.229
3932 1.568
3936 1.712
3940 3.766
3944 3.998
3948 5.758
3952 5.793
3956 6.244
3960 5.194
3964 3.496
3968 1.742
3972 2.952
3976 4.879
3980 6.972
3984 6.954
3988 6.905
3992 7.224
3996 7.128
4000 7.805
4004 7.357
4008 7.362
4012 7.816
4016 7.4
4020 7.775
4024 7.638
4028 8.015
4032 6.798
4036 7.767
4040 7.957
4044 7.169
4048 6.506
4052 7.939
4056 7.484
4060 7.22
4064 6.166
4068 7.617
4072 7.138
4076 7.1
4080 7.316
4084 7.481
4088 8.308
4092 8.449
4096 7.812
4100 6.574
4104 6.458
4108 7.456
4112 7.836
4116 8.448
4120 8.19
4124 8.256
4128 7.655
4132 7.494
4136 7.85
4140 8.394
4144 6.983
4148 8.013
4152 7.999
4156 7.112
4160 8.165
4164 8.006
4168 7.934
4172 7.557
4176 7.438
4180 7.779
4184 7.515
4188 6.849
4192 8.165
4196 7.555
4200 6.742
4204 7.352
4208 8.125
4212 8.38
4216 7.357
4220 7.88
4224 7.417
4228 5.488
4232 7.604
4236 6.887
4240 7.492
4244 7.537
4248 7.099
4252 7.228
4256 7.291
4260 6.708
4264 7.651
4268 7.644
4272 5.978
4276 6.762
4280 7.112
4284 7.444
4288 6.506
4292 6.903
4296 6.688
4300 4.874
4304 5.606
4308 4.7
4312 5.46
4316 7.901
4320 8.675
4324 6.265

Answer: 1.77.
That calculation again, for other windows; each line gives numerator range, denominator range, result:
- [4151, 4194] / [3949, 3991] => 1.64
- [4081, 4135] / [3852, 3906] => 1.74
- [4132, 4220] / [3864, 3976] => 1.89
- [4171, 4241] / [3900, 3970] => 1.89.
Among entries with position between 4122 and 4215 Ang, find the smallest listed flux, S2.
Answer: 6.742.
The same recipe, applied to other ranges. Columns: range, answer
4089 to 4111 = 6.458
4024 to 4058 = 6.506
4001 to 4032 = 6.798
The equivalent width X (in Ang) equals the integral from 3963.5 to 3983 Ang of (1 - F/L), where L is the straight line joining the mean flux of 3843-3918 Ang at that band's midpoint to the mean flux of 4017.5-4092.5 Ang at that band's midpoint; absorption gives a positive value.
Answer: 6.8 Ang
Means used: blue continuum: 5.22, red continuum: 7.45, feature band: 4.2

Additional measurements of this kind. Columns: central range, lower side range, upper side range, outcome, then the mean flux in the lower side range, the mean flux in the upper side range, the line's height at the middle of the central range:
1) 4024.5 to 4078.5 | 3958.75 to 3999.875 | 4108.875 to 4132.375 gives -4.61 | 5.46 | 7.99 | 6.75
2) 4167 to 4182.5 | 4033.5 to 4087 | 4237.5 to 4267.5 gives -0.75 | 7.31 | 7.3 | 7.3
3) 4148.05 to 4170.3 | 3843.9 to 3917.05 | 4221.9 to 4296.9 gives -4.45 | 5.2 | 7.03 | 6.55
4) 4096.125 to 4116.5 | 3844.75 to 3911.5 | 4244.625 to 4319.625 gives -4.41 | 5.12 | 6.7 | 6.01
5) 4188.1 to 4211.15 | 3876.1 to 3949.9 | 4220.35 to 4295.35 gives -3.16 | 4.68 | 7.05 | 6.65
